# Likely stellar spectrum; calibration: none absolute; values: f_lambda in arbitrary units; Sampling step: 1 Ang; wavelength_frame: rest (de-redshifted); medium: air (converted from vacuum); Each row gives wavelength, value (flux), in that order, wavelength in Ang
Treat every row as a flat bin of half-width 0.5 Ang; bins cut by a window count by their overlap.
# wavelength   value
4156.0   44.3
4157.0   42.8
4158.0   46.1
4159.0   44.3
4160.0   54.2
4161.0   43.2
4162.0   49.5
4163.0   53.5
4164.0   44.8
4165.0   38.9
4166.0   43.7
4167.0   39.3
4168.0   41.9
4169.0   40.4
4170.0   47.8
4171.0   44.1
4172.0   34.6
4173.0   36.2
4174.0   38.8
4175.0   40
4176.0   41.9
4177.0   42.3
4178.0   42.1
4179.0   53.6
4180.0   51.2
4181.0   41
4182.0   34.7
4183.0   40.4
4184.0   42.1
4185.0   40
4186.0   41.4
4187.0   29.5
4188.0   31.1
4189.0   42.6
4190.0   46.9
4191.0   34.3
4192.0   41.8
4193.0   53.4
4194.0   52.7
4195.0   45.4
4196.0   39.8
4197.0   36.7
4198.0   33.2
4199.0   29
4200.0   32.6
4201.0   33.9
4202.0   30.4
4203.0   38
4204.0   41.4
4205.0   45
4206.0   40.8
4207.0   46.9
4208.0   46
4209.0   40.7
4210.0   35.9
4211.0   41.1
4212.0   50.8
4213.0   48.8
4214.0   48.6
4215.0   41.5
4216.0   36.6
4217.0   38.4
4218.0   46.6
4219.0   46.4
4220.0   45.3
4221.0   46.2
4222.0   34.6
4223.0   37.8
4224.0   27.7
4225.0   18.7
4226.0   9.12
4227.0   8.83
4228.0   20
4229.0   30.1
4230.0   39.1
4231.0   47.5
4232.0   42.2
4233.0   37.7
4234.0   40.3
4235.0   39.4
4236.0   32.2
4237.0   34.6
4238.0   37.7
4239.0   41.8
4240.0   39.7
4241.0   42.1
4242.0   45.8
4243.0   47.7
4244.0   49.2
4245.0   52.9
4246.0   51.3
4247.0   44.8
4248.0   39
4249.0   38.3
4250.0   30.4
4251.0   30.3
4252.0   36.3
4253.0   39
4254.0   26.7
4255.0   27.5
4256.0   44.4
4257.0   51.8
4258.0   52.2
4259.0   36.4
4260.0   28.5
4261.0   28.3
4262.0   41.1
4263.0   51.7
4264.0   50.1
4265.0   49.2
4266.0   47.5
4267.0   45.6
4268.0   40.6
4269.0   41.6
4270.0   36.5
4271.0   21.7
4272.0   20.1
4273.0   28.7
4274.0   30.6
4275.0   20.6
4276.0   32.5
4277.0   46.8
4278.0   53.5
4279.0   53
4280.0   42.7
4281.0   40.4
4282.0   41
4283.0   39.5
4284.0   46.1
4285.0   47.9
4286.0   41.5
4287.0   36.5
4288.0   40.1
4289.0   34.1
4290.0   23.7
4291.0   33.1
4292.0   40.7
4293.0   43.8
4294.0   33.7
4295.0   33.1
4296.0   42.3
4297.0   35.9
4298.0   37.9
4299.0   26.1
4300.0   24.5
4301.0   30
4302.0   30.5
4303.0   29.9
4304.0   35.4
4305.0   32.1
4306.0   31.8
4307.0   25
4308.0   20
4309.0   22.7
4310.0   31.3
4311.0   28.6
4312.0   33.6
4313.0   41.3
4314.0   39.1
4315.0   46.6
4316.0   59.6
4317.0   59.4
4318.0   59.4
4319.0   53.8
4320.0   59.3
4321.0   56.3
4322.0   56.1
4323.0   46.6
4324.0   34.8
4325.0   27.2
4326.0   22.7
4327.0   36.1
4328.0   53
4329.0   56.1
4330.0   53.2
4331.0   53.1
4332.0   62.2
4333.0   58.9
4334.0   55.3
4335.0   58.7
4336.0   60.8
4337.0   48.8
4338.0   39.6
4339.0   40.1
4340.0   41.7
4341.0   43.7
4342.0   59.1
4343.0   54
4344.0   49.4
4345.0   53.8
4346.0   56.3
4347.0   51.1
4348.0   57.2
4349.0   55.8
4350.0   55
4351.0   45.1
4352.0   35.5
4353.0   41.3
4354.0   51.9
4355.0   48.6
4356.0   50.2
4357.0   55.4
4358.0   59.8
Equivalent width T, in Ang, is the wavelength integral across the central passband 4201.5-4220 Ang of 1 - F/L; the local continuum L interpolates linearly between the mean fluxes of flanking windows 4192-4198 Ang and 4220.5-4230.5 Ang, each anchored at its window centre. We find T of -3.9 Ang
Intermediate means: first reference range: 44.2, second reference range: 27.2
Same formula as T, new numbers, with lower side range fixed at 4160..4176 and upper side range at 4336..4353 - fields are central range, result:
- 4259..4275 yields 3.28 Ang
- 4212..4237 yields 4.78 Ang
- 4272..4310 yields 9.78 Ang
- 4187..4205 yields 2.01 Ang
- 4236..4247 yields 0.42 Ang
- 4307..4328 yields 2.91 Ang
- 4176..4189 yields 0.73 Ang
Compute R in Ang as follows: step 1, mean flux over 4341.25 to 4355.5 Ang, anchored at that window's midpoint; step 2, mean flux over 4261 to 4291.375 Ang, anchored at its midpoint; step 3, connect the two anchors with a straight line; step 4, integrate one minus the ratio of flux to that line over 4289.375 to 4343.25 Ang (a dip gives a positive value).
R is 4.8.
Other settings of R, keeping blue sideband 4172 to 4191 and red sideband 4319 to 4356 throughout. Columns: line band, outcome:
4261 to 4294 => 4.89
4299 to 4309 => 4.04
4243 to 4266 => 1.82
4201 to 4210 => 0.32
